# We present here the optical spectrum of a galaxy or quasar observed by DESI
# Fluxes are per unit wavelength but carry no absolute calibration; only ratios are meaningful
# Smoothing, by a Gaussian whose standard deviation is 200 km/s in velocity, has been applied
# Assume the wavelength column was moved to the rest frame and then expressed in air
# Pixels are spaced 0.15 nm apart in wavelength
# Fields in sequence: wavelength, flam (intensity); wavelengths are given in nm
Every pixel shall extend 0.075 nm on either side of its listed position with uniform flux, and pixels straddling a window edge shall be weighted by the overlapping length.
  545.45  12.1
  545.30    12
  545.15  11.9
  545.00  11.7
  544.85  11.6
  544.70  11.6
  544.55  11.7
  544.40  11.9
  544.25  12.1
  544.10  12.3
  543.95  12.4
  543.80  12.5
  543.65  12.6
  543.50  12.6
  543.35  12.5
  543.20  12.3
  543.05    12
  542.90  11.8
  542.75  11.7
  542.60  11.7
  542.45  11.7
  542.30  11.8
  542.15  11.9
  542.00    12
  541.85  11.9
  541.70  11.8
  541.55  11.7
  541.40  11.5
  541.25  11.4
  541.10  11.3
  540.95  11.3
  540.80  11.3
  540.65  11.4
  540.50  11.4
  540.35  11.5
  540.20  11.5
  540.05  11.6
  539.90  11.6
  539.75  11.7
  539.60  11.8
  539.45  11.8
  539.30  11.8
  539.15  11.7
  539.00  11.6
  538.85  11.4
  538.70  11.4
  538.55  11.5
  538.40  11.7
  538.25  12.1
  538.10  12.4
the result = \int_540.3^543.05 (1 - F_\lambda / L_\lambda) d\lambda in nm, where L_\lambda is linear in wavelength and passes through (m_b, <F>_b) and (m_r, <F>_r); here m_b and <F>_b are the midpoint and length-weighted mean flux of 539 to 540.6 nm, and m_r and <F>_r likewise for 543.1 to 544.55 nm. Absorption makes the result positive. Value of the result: 0.07 nm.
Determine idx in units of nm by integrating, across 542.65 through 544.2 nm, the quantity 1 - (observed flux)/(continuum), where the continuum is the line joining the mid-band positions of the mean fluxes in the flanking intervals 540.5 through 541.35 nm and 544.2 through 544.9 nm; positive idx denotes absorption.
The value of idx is -0.08 nm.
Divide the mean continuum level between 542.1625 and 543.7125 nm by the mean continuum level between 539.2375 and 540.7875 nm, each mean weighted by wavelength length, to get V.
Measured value 1.04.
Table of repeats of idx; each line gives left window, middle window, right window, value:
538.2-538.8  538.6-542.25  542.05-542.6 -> 0.04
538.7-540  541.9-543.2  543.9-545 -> 0.00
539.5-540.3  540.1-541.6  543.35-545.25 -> 0.04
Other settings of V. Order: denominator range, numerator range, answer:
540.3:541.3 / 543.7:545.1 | 1.05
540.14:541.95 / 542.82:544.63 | 1.06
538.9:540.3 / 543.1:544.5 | 1.06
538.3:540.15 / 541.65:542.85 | 1.02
